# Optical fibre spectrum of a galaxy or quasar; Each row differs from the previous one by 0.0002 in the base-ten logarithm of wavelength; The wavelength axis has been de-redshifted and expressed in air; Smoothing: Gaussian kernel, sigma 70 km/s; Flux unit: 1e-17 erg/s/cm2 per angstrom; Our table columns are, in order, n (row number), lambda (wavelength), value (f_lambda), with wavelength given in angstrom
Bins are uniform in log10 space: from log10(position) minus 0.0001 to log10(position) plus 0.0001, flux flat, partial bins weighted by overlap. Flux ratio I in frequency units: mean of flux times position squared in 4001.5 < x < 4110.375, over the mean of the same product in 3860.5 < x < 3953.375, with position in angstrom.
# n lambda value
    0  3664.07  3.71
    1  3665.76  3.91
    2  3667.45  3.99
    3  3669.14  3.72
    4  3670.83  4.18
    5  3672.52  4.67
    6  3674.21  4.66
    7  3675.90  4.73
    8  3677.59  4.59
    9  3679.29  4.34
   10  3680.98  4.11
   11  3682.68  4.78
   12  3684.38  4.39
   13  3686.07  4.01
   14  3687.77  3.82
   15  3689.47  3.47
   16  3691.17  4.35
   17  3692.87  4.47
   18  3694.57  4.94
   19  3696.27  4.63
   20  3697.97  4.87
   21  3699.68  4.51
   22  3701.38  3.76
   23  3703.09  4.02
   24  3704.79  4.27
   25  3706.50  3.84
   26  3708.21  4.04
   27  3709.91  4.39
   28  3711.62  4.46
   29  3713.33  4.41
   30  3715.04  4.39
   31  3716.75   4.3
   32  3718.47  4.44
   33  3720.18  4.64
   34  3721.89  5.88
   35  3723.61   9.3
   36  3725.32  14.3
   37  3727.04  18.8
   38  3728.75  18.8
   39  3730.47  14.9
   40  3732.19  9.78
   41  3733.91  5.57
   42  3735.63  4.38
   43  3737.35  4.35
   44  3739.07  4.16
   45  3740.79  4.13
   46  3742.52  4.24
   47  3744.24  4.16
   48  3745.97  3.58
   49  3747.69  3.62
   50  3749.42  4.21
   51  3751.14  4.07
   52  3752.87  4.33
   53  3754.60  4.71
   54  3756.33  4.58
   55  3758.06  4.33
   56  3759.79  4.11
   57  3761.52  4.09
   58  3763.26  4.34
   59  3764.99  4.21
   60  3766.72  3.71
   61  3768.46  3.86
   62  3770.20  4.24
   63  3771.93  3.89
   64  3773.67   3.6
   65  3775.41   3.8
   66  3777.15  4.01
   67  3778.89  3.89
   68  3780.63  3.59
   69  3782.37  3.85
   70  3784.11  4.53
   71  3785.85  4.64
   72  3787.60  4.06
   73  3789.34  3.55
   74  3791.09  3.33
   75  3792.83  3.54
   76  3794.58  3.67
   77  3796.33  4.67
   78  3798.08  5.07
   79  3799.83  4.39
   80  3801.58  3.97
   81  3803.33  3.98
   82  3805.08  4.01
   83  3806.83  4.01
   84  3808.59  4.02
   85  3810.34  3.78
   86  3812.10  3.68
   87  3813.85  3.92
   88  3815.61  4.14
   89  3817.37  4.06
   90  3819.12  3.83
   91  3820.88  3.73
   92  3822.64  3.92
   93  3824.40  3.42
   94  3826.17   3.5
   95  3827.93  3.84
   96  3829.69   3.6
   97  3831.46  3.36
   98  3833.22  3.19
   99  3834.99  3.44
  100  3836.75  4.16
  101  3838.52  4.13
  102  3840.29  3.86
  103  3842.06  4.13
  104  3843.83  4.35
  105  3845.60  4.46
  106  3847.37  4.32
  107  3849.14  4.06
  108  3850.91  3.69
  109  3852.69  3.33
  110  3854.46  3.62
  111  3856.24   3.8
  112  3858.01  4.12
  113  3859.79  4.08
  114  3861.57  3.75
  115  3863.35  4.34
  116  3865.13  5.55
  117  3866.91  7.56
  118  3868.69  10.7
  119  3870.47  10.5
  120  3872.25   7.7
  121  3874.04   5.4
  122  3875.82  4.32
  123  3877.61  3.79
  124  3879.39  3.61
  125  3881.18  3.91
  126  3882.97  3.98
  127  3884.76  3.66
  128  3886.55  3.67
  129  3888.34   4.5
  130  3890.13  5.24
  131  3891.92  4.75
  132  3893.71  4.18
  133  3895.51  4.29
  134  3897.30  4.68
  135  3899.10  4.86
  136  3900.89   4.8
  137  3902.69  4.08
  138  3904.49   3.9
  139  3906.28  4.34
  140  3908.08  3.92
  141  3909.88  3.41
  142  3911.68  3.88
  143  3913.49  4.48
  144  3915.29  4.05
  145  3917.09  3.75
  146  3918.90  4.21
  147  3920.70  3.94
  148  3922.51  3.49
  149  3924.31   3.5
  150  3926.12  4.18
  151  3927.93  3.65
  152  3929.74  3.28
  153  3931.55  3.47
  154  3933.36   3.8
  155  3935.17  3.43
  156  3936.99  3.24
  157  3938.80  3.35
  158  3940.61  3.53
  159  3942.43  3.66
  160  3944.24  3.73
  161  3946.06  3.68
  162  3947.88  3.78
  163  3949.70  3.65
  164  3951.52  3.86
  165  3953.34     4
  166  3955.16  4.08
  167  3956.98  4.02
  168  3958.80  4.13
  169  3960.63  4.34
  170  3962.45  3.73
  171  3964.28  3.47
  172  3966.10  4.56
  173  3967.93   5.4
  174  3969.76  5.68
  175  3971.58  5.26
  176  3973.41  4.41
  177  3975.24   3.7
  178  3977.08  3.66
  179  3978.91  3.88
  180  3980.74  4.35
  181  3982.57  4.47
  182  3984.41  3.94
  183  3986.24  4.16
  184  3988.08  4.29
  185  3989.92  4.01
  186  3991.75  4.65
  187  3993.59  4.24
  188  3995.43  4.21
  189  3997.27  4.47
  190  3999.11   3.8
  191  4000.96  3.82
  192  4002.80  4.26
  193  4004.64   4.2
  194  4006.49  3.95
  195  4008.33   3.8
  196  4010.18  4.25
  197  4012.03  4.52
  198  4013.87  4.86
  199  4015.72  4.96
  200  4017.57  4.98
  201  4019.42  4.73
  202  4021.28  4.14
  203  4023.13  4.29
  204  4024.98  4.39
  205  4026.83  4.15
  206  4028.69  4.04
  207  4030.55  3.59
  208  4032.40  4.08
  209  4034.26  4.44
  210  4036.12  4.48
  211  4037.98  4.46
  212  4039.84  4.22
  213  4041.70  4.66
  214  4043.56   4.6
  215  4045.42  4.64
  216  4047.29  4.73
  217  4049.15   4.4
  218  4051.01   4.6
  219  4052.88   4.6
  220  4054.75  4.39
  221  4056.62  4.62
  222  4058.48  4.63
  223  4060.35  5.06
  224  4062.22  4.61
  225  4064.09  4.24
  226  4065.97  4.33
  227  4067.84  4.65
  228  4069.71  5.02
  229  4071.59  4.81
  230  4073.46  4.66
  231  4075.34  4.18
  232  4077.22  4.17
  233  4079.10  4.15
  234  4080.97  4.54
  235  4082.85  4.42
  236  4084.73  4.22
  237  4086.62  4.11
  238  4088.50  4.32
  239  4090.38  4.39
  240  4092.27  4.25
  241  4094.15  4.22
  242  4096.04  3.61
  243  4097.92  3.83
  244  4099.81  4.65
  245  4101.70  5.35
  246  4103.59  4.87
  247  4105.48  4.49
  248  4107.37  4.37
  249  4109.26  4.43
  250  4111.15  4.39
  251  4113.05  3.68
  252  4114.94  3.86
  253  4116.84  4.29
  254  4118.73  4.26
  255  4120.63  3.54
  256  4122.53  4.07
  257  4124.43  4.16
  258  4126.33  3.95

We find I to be 1.1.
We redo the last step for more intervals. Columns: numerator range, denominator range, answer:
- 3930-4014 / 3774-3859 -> 1.13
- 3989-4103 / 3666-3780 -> 1.00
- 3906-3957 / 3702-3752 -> 0.66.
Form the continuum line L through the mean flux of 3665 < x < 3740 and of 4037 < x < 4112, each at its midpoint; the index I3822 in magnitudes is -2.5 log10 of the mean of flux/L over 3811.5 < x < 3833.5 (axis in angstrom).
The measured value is 0.39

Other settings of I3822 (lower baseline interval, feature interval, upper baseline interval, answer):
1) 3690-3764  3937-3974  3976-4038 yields 0.106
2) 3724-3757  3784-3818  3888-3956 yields 0.454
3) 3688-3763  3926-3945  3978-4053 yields 0.306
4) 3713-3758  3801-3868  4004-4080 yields 0.418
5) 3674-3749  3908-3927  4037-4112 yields 0.276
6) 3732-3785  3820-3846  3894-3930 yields 0.098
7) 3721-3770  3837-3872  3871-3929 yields -0.030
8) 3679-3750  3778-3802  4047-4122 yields 0.330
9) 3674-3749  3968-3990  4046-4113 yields 0.103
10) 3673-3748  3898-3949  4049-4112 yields 0.288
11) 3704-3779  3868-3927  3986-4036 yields 0.052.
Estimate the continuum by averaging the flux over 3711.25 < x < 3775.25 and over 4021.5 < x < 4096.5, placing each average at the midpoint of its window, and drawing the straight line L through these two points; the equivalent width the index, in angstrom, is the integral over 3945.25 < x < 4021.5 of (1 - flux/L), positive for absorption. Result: 8.1 angstrom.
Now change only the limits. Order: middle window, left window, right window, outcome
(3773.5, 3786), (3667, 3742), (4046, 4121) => 3.4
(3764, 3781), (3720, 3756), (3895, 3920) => 7.0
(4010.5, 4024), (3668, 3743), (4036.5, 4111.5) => 0.1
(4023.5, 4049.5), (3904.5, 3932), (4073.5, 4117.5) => -1.2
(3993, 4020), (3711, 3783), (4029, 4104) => 1.9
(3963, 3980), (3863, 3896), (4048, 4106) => 1.8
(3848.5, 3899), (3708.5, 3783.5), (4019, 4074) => 2.4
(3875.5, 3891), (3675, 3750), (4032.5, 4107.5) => 3.2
